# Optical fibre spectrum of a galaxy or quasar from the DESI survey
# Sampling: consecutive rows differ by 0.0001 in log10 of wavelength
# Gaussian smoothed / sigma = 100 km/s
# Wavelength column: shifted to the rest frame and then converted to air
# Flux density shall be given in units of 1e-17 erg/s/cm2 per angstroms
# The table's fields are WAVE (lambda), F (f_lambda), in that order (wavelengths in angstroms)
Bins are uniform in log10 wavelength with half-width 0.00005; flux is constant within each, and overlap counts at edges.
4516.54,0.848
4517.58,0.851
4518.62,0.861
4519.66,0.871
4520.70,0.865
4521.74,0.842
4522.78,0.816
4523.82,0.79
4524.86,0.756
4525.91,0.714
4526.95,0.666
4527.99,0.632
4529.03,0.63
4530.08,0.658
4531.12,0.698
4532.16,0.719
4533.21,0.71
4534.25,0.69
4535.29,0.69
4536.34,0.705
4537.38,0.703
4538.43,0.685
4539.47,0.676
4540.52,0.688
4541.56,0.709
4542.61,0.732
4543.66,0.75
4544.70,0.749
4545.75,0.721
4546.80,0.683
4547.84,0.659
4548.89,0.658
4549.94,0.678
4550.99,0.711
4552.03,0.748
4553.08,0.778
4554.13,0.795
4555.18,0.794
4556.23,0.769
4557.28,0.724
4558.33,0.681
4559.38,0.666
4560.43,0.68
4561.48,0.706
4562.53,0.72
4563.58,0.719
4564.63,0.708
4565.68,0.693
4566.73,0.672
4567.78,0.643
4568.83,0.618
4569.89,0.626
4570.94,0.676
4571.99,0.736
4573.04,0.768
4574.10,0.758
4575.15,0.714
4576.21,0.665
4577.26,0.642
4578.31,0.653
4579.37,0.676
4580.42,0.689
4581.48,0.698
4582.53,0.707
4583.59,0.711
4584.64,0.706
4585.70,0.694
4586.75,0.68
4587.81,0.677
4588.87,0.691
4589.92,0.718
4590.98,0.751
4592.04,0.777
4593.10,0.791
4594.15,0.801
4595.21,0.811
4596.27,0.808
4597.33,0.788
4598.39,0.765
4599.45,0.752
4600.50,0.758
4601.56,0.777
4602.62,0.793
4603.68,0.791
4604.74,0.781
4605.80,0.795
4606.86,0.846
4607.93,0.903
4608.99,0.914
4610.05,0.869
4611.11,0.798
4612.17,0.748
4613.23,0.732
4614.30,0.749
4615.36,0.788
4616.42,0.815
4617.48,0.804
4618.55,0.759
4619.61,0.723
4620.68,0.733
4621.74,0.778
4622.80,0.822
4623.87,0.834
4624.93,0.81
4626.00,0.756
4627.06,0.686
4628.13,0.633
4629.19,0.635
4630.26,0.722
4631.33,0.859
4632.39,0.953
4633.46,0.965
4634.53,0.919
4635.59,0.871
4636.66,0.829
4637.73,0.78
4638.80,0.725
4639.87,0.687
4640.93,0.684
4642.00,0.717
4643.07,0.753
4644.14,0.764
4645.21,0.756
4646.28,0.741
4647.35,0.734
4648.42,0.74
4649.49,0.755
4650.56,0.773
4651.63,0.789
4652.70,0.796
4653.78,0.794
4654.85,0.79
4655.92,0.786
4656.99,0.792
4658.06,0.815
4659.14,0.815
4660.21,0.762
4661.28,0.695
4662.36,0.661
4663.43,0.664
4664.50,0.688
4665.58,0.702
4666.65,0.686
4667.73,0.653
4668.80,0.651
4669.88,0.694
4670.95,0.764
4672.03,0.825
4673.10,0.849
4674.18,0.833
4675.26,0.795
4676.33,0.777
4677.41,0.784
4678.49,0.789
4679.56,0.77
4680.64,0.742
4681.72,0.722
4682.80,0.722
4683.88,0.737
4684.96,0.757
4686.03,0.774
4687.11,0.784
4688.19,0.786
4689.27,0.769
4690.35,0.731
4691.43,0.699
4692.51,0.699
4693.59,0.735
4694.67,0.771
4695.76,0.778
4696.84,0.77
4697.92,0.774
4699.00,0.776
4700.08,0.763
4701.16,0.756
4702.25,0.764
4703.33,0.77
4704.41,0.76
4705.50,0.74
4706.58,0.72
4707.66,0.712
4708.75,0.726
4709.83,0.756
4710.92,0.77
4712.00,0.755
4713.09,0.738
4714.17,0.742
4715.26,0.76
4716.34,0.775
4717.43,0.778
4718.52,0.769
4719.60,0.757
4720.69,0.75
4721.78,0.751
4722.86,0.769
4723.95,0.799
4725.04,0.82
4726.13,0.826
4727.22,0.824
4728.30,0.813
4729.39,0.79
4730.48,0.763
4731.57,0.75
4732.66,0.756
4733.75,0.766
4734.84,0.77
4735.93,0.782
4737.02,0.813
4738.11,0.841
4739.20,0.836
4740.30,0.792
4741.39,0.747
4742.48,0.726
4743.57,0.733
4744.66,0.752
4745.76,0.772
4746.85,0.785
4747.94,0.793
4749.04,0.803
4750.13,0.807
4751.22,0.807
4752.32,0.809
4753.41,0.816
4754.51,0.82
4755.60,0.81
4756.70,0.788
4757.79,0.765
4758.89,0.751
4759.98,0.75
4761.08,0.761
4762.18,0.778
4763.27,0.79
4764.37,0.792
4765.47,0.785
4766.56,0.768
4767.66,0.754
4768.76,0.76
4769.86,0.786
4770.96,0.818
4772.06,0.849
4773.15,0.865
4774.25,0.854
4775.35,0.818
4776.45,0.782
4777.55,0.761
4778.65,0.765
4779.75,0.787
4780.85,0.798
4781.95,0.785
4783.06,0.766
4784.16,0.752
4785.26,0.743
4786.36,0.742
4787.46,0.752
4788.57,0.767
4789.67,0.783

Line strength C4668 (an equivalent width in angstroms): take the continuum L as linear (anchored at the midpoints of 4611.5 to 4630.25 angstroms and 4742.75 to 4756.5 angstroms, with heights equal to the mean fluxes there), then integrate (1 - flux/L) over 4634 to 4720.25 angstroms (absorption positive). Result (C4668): 1.48 angstroms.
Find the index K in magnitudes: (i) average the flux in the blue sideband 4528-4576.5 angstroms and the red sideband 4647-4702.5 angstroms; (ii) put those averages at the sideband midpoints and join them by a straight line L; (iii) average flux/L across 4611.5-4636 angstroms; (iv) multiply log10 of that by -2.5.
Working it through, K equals -0.08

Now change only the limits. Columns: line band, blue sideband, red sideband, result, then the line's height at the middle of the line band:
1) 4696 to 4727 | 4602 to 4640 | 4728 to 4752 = 0.030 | 0.785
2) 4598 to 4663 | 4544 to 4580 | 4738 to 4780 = -0.068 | 0.733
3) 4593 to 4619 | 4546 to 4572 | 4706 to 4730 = -0.110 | 0.721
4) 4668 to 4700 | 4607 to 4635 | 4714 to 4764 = 0.041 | 0.789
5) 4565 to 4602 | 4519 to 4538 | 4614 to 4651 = 0.055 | 0.754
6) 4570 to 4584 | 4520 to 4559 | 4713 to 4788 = 0.053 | 0.732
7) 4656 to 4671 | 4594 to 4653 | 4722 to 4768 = 0.095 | 0.784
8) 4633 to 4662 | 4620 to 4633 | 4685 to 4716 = -0.018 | 0.764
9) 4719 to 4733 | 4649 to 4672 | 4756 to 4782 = -0.019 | 0.769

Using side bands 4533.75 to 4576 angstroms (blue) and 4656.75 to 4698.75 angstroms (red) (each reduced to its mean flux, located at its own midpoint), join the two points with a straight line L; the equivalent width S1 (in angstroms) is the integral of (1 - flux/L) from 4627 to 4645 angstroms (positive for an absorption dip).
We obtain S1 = -1.1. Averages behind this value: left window 0.707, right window 0.749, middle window 0.777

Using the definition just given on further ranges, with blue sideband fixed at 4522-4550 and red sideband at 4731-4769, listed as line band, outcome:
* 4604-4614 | -1.2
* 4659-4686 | 0.4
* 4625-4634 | -0.5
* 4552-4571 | 0.2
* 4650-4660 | -0.6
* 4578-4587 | 0.4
